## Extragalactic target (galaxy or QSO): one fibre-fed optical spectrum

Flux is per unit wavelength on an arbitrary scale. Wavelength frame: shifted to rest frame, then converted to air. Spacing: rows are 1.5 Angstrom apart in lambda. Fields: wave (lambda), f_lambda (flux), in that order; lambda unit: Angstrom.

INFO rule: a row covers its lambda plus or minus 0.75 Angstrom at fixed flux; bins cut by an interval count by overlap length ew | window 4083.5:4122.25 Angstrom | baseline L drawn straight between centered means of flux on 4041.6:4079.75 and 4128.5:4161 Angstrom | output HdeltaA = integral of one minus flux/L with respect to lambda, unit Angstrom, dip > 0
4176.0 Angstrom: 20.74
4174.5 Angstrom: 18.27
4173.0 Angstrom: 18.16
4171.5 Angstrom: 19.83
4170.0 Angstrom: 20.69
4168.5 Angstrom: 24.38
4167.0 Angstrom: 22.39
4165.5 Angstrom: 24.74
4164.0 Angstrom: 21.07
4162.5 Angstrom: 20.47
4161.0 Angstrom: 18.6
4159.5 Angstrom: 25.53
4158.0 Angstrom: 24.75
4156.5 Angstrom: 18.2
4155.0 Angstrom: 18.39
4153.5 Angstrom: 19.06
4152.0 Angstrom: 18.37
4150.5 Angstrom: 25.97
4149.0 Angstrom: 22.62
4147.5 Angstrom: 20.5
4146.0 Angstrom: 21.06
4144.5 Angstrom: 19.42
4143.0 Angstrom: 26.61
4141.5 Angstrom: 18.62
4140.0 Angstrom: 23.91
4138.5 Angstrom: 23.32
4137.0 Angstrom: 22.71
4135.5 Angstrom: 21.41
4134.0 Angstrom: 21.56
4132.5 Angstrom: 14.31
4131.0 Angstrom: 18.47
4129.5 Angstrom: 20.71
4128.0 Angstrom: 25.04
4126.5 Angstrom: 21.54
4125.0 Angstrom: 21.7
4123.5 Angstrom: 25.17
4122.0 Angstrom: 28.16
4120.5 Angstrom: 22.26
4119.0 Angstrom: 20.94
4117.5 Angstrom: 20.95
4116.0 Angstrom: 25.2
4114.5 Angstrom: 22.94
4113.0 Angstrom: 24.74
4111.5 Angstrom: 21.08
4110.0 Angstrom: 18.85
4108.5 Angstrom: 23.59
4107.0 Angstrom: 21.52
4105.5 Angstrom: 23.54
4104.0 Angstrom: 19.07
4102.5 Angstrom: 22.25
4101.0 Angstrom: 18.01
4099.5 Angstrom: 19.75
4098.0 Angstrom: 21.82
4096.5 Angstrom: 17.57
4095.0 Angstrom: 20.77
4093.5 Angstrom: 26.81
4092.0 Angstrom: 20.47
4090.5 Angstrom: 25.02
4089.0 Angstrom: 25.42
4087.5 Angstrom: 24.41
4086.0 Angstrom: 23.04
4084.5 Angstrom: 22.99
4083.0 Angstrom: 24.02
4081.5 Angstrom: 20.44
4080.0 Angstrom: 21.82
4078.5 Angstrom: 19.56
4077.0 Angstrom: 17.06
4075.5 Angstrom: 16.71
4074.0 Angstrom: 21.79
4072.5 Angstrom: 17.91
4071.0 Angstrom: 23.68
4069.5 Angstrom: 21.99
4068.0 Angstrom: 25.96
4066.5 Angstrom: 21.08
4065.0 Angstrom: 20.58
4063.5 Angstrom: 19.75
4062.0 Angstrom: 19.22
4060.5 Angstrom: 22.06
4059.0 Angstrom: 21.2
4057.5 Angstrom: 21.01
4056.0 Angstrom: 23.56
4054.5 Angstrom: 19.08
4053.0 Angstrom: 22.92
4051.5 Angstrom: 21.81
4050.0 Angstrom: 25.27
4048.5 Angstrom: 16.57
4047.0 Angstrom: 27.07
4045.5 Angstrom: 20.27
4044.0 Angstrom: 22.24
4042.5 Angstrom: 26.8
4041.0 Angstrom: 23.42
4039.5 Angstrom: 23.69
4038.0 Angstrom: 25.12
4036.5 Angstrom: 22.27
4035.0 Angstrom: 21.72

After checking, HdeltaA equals -1.8 Angstrom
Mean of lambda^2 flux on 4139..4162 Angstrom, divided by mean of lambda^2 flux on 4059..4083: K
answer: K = 1.1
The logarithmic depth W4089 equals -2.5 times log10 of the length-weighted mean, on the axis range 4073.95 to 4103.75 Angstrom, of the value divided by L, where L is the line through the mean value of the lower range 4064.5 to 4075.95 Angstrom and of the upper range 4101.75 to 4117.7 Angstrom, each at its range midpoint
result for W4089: 0.02 mag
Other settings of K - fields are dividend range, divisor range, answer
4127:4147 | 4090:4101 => 1.02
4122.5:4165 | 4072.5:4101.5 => 1.03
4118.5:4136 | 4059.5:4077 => 1.08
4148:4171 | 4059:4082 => 1.09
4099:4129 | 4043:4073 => 1.06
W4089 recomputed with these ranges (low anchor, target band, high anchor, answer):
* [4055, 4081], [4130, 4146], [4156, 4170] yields 0.04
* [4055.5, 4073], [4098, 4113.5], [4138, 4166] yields 0.02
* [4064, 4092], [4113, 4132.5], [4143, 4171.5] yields -0.04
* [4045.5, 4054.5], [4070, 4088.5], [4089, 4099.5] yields 0.05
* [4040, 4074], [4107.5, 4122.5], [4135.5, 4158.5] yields -0.05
